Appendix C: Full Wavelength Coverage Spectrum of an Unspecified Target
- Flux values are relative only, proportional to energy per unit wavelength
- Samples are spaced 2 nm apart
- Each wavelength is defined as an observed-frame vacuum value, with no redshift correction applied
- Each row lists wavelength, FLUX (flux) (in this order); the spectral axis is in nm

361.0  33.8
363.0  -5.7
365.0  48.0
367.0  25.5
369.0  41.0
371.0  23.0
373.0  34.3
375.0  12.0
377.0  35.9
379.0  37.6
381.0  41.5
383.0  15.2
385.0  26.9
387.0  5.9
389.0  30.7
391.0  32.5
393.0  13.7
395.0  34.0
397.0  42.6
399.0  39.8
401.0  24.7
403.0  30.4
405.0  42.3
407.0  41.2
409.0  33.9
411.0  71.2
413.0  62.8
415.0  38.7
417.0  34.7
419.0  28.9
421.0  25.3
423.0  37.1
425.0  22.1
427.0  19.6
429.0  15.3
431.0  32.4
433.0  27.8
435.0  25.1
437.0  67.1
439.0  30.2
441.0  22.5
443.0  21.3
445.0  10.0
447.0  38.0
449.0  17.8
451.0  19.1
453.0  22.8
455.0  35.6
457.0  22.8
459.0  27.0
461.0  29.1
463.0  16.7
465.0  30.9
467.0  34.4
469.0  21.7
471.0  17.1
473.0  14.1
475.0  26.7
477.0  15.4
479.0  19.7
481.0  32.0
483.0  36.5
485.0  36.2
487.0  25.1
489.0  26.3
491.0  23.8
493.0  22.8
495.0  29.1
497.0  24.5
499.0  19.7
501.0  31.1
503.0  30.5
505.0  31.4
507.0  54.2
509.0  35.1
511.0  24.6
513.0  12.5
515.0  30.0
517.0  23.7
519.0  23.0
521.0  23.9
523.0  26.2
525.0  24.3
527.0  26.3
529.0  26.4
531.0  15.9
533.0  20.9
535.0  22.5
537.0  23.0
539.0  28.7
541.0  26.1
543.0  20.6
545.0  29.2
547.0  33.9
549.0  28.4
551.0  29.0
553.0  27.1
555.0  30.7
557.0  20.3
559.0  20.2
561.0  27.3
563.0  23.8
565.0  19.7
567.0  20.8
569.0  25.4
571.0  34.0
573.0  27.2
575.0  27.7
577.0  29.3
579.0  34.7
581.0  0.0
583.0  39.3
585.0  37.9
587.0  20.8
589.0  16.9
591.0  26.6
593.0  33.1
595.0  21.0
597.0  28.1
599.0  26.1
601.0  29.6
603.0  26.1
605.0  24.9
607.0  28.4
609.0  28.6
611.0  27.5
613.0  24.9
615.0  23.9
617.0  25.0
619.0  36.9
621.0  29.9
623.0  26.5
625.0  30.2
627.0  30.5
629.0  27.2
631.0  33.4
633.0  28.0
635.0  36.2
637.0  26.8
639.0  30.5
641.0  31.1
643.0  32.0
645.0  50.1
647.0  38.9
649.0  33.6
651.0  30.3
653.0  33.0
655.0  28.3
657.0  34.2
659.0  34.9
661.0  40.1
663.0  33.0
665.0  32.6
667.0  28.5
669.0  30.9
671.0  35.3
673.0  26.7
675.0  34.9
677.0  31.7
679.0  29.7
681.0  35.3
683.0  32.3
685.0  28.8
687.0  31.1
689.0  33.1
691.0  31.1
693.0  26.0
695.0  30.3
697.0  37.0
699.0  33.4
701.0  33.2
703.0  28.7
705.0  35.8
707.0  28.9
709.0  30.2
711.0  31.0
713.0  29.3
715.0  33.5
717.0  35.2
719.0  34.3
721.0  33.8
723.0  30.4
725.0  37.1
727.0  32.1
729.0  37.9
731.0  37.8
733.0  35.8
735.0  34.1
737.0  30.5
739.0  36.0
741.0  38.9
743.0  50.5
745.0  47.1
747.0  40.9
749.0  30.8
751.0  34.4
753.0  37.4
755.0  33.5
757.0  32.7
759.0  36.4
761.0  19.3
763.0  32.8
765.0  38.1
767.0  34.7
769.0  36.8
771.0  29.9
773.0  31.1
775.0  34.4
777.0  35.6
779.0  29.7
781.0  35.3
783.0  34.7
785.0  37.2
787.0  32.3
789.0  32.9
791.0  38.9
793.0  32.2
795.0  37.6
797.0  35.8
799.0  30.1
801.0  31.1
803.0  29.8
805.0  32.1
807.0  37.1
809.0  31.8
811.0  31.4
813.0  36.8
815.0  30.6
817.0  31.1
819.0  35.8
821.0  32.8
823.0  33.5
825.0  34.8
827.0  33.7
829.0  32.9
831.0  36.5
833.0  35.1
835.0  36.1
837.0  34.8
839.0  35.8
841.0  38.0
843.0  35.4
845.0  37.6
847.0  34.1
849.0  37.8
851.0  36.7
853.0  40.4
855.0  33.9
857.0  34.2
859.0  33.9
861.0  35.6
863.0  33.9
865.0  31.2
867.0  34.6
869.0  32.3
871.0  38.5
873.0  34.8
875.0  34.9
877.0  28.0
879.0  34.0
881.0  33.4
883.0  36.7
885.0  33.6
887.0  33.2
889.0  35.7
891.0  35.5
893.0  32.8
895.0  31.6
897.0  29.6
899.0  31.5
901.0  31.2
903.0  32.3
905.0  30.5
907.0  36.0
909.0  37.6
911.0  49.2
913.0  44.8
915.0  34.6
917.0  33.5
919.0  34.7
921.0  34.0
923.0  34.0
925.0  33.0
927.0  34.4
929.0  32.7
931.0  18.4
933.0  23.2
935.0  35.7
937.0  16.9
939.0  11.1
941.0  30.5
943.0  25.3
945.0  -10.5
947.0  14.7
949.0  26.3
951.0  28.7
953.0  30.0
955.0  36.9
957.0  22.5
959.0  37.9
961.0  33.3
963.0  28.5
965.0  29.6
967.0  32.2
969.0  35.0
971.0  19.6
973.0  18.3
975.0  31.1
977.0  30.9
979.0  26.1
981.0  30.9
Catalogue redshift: 0.389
